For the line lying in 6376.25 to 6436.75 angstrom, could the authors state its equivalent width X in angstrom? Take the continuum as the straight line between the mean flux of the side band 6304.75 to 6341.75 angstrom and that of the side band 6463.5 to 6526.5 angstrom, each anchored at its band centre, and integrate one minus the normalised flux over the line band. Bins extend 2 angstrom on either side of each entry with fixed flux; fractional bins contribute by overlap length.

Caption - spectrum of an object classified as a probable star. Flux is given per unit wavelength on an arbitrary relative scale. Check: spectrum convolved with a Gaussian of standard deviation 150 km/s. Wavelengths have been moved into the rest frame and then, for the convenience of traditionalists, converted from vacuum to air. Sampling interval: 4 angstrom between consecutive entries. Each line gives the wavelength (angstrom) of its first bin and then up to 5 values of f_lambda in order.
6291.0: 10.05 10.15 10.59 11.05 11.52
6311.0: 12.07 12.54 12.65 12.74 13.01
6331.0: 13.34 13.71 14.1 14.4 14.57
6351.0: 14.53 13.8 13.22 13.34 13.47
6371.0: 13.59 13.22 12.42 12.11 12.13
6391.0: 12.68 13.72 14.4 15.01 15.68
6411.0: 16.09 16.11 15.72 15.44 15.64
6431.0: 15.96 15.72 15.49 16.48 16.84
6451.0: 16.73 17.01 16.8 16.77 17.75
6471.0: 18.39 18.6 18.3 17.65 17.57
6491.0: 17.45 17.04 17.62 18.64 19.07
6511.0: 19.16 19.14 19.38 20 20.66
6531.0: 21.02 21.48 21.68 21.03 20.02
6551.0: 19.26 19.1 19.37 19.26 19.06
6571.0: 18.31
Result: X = 3.9 angstrom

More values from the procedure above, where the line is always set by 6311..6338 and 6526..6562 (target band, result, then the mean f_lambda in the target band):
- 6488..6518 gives 1.1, 18.3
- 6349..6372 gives 0.8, 13.7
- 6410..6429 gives 0.4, 15.8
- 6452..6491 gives 0.7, 17.6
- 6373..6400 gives 3.9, 12.9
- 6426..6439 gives 0.7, 15.7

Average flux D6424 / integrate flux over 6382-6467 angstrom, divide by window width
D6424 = 15.5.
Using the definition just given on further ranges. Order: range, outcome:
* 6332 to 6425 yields 14.1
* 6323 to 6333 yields 13.1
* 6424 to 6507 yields 17.1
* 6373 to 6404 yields 13.2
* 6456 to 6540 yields 18.7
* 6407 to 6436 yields 15.8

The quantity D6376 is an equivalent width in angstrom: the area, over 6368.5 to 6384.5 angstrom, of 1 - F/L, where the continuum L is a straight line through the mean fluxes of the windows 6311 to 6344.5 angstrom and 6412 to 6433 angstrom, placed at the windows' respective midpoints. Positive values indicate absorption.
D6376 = 1.8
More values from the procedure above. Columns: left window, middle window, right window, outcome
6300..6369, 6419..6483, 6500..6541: 2.3 angstrom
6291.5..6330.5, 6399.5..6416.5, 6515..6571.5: -0.4 angstrom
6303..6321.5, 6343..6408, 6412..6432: 2.6 angstrom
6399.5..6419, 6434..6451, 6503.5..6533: 0.7 angstrom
